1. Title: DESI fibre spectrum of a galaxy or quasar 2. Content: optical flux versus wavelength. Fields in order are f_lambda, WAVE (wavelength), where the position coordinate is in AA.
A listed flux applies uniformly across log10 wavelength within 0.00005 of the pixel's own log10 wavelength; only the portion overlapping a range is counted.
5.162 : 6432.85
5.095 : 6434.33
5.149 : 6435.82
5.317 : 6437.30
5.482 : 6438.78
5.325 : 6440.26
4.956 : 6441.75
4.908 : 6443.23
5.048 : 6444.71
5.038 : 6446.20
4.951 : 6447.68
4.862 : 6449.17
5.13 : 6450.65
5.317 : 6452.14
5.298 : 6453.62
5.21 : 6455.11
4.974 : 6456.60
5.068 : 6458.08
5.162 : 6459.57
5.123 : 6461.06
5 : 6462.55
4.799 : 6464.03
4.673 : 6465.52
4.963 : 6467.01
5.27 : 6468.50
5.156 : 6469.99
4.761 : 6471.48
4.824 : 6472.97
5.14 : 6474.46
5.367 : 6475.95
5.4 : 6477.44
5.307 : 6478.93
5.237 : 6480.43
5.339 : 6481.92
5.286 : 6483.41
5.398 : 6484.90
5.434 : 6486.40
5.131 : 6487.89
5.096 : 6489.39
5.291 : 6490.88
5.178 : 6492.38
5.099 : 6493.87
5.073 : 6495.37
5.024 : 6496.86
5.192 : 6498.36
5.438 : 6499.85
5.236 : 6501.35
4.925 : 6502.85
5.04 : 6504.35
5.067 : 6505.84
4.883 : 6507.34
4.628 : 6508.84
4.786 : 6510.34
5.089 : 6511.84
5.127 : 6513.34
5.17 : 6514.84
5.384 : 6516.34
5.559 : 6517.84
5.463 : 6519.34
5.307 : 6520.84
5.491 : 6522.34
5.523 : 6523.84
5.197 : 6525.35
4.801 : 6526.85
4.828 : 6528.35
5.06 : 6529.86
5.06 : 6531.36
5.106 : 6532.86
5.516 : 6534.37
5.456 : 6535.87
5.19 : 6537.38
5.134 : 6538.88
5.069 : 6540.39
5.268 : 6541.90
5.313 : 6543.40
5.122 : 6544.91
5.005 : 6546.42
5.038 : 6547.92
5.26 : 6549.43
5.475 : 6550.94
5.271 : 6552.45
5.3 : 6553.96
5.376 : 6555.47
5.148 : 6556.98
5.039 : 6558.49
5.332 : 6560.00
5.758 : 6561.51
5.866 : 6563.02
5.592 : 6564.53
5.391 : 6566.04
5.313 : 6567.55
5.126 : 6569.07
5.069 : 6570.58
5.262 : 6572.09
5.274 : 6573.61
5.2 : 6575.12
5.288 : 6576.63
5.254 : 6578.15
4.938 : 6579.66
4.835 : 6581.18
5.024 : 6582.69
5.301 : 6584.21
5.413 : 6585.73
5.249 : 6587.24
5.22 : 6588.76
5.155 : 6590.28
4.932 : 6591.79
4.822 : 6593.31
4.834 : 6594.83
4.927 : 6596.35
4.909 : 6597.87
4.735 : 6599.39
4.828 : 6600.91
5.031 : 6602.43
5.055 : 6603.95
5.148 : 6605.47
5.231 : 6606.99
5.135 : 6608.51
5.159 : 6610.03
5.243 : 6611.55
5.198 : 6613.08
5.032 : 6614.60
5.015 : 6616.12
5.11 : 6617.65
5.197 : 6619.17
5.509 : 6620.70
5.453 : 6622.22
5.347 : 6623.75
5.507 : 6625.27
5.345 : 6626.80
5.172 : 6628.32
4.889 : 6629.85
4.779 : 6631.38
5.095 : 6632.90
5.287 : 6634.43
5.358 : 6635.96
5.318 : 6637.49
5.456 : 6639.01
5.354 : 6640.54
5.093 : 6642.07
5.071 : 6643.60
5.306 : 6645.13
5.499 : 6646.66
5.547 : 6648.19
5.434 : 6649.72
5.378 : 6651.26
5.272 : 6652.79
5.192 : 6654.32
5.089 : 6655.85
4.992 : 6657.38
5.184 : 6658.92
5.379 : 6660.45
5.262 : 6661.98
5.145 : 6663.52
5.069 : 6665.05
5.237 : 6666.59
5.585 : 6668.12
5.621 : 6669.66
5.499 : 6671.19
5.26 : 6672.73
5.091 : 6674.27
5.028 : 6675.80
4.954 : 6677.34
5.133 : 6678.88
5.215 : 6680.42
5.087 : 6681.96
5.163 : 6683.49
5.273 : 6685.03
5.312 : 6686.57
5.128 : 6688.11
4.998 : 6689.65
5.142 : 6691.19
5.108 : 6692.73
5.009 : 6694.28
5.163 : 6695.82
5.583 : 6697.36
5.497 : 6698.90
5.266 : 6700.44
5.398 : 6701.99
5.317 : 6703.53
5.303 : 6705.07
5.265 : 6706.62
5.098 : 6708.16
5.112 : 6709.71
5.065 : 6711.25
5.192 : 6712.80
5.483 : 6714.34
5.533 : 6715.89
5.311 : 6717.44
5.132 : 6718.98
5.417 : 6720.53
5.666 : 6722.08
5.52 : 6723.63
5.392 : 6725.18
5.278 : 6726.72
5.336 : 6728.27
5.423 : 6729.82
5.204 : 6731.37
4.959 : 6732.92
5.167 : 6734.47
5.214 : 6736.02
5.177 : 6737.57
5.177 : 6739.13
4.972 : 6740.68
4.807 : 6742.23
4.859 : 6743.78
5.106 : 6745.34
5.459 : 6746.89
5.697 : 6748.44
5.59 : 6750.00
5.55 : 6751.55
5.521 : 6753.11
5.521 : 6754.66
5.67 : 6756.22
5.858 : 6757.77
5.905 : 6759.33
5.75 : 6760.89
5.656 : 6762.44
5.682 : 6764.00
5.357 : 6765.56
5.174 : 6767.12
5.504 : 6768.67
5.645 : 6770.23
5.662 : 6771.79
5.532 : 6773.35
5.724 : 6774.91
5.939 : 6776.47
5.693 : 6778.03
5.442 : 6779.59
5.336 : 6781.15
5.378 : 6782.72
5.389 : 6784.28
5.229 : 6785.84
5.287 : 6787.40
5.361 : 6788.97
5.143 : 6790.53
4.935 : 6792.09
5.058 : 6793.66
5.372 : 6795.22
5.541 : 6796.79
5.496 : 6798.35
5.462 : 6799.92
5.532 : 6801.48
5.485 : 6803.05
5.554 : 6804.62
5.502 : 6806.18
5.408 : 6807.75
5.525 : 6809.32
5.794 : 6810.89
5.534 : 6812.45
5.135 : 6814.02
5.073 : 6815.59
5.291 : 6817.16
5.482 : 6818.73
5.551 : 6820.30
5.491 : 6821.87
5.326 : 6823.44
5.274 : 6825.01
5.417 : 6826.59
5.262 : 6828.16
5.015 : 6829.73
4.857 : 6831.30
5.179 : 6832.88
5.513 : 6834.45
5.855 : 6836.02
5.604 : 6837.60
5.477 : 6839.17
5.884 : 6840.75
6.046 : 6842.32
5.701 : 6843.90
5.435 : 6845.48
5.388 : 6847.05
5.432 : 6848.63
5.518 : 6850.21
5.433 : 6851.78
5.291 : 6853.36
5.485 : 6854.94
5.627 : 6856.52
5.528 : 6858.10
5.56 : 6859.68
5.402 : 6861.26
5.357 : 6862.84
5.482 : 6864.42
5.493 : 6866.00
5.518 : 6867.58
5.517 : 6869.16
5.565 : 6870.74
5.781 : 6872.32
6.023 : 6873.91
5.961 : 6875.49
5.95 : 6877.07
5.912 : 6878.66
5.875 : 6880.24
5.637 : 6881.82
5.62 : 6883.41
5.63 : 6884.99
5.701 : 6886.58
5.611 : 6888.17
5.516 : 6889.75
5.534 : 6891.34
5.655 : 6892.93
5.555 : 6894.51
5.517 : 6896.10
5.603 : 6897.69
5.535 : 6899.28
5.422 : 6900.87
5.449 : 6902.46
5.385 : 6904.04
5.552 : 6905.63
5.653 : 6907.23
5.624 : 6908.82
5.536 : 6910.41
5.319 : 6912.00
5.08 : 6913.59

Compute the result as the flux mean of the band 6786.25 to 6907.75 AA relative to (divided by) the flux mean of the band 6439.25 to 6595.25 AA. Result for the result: 1.06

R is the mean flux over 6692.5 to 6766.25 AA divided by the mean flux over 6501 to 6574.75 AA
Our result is 1.0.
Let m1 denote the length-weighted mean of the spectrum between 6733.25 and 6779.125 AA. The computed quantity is 5.46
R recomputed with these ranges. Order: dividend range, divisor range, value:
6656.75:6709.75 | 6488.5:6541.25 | 1.01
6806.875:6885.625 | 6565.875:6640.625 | 1.07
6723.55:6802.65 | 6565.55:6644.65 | 1.05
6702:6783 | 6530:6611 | 1.04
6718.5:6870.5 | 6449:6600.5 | 1.05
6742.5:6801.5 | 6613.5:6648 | 1.04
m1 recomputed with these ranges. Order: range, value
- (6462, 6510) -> 5.11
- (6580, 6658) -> 5.17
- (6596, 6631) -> 5.14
